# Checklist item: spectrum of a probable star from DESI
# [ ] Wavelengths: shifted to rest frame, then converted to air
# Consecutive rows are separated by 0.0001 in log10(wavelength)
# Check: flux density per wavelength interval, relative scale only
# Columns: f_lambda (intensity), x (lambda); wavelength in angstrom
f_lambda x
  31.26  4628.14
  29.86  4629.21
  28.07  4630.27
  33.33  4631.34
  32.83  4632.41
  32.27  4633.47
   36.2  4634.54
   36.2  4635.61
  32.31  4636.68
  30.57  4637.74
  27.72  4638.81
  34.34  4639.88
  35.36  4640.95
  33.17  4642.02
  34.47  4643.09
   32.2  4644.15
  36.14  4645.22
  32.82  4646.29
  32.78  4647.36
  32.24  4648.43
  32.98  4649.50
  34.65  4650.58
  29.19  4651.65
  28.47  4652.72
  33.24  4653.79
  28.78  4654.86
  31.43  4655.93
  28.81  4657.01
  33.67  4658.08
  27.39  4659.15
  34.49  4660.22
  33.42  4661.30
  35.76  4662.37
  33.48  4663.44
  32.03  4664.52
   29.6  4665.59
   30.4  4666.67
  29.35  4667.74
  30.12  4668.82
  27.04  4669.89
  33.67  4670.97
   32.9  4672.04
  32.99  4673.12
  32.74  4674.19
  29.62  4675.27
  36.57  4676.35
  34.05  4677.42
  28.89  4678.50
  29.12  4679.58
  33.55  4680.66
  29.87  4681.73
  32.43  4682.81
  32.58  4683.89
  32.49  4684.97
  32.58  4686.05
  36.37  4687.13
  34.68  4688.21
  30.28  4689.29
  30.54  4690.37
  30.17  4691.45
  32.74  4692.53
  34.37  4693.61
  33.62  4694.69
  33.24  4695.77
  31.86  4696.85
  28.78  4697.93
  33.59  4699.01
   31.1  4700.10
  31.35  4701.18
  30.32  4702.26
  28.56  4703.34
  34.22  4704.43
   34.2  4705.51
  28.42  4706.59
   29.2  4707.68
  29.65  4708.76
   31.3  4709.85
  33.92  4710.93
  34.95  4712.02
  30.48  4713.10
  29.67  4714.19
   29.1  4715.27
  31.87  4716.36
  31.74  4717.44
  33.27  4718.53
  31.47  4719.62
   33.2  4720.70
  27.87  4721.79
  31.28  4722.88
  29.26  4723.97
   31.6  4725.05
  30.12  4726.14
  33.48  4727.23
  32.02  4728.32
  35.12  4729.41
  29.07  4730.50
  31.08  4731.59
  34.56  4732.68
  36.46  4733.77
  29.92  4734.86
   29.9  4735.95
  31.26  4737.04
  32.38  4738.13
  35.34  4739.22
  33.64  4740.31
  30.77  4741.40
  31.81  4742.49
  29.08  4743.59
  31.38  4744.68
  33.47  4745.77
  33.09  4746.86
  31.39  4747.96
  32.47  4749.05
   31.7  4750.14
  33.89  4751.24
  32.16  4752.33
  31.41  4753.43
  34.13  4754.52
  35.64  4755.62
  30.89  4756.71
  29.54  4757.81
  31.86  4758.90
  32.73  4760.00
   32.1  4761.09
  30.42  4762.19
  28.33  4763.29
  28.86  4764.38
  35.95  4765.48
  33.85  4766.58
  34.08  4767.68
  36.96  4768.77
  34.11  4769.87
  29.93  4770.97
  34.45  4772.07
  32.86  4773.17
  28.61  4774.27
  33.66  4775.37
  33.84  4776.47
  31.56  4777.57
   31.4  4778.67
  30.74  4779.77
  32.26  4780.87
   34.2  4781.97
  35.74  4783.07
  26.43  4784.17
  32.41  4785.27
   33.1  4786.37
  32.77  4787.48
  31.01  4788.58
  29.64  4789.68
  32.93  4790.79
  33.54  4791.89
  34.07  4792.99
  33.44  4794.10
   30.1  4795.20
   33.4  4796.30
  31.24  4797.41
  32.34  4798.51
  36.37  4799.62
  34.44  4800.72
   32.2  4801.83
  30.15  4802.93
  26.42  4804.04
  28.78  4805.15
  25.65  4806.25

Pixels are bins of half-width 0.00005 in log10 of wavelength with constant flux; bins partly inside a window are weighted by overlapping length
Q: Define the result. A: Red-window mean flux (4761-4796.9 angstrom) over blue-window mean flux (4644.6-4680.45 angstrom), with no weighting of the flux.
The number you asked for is 1.02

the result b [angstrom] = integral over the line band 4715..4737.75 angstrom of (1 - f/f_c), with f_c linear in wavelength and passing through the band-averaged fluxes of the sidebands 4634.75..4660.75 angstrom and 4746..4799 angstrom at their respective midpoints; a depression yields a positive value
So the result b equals 0.5 angstrom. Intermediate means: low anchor 32.3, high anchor 32.3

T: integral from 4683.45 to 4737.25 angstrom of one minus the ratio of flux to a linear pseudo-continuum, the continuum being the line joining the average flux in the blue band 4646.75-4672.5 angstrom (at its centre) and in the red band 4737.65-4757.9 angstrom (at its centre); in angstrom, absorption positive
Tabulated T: 0.38 angstrom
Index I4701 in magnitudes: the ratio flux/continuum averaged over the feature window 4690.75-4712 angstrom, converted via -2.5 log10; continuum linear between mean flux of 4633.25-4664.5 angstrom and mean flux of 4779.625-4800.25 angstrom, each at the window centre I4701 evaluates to 0.03 mag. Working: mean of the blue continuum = 32.6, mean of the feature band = 31.7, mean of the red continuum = 32.5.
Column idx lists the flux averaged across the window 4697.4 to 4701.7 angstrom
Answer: 31.2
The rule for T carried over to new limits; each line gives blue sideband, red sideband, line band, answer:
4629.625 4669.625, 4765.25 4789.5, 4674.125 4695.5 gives -0.1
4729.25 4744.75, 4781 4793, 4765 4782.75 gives -0.5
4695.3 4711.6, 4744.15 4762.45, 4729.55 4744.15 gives 0.0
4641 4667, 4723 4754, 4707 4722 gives 0.4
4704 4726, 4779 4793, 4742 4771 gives -0.5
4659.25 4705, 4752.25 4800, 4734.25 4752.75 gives 0.1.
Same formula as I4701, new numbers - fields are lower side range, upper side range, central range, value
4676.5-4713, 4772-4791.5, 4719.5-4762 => 0.00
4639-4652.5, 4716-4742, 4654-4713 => 0.03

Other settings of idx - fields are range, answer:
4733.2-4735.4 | 33.2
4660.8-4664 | 34.2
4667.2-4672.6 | 30.6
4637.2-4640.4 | 30.9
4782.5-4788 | 32.1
